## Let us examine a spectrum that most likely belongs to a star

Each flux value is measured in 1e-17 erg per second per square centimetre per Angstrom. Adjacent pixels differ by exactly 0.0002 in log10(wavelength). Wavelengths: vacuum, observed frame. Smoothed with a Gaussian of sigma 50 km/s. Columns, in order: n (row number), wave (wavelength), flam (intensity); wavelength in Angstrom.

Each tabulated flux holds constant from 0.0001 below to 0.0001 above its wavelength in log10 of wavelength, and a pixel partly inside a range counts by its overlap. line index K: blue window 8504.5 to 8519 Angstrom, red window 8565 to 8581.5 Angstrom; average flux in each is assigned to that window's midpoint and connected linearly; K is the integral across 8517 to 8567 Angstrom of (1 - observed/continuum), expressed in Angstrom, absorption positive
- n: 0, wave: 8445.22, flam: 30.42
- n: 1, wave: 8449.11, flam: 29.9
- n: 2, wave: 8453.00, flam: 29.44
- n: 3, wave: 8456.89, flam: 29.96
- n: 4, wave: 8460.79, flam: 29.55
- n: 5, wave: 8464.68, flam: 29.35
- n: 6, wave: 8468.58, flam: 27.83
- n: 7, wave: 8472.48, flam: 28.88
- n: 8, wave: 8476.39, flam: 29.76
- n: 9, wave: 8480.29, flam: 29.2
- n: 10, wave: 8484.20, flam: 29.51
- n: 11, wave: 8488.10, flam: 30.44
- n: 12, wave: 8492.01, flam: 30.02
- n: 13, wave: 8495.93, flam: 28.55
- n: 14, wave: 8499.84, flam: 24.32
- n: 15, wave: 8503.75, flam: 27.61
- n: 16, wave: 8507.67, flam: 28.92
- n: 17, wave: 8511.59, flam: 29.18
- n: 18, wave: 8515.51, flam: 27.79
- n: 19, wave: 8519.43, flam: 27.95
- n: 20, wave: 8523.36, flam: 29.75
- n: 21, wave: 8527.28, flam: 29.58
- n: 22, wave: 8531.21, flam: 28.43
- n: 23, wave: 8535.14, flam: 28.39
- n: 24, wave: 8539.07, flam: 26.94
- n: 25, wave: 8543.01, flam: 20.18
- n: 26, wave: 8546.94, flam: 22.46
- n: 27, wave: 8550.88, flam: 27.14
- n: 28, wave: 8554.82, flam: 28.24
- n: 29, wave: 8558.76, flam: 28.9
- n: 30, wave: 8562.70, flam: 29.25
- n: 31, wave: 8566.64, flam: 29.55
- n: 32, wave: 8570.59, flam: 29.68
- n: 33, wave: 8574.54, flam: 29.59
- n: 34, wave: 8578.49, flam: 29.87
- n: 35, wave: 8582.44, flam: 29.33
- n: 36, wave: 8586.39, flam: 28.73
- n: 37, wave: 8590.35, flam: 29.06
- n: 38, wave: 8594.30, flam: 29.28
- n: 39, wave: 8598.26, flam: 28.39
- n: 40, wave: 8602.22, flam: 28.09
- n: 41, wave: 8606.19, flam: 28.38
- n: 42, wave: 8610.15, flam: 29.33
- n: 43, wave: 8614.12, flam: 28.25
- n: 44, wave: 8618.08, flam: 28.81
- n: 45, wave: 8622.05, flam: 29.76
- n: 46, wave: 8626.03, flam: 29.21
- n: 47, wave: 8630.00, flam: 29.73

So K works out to 2.9 Angstrom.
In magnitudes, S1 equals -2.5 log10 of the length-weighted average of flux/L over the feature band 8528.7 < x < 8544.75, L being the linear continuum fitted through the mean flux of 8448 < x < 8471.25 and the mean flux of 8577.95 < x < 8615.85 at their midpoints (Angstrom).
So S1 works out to 0.11 mag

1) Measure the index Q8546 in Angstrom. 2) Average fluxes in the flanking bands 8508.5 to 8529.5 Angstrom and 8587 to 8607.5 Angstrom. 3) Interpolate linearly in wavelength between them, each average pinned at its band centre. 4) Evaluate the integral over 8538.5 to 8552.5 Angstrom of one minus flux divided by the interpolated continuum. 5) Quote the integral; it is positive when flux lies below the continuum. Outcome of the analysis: 2.41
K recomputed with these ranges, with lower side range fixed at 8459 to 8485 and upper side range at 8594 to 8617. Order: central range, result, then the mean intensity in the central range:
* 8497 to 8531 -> 0.93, 28.2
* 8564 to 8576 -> -0.36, 29.6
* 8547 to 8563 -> 0.67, 27.6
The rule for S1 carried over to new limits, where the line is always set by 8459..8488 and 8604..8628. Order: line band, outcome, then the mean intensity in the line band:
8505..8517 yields 0.02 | 28.6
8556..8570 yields -0.01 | 29.2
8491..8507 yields 0.06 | 27.6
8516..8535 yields 0.01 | 28.8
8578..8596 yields -0.01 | 29.2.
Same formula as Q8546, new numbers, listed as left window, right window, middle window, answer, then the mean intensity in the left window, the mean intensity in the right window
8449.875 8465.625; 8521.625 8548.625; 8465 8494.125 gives -0.6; 29.6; 26.5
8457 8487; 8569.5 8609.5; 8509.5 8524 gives 0.3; 29.2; 29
